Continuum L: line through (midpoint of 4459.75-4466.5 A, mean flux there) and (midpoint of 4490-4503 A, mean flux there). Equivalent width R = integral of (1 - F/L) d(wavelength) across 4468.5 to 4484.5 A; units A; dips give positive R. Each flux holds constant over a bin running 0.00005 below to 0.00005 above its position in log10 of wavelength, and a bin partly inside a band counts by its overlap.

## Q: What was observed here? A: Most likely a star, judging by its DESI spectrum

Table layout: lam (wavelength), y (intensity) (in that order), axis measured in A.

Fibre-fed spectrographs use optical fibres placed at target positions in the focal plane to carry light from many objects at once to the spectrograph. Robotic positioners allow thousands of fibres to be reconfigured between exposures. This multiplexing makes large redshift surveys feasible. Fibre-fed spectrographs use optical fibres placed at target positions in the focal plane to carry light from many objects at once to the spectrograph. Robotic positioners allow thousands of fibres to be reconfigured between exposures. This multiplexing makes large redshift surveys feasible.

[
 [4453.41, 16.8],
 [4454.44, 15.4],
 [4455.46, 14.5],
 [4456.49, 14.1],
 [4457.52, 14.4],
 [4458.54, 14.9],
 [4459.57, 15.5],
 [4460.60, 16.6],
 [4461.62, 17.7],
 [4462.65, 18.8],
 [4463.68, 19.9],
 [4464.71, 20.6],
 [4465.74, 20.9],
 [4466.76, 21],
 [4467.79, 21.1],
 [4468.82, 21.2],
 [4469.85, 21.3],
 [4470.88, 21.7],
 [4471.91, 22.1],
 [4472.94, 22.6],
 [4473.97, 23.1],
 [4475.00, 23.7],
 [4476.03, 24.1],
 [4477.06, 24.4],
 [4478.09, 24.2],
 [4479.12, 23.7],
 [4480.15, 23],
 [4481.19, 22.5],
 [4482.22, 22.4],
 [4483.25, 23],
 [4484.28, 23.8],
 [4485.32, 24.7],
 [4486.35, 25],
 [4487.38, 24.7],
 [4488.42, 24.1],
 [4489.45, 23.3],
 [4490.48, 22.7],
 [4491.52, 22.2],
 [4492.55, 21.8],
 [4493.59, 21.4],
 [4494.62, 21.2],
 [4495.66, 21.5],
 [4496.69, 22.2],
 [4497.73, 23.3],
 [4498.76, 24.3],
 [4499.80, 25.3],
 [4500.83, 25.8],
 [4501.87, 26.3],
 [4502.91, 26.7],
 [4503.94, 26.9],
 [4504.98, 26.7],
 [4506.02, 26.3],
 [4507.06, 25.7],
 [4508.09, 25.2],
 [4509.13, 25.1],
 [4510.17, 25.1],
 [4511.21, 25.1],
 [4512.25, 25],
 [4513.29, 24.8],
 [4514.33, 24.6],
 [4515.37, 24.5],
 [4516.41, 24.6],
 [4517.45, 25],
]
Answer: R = -1.7 A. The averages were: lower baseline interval 19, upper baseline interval 23.3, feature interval 22.9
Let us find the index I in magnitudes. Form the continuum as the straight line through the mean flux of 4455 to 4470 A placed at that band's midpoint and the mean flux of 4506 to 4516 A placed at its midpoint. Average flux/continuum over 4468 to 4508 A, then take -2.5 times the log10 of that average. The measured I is -0.093 mag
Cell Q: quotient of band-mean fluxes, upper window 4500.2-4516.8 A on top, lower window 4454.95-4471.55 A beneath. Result 1.4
